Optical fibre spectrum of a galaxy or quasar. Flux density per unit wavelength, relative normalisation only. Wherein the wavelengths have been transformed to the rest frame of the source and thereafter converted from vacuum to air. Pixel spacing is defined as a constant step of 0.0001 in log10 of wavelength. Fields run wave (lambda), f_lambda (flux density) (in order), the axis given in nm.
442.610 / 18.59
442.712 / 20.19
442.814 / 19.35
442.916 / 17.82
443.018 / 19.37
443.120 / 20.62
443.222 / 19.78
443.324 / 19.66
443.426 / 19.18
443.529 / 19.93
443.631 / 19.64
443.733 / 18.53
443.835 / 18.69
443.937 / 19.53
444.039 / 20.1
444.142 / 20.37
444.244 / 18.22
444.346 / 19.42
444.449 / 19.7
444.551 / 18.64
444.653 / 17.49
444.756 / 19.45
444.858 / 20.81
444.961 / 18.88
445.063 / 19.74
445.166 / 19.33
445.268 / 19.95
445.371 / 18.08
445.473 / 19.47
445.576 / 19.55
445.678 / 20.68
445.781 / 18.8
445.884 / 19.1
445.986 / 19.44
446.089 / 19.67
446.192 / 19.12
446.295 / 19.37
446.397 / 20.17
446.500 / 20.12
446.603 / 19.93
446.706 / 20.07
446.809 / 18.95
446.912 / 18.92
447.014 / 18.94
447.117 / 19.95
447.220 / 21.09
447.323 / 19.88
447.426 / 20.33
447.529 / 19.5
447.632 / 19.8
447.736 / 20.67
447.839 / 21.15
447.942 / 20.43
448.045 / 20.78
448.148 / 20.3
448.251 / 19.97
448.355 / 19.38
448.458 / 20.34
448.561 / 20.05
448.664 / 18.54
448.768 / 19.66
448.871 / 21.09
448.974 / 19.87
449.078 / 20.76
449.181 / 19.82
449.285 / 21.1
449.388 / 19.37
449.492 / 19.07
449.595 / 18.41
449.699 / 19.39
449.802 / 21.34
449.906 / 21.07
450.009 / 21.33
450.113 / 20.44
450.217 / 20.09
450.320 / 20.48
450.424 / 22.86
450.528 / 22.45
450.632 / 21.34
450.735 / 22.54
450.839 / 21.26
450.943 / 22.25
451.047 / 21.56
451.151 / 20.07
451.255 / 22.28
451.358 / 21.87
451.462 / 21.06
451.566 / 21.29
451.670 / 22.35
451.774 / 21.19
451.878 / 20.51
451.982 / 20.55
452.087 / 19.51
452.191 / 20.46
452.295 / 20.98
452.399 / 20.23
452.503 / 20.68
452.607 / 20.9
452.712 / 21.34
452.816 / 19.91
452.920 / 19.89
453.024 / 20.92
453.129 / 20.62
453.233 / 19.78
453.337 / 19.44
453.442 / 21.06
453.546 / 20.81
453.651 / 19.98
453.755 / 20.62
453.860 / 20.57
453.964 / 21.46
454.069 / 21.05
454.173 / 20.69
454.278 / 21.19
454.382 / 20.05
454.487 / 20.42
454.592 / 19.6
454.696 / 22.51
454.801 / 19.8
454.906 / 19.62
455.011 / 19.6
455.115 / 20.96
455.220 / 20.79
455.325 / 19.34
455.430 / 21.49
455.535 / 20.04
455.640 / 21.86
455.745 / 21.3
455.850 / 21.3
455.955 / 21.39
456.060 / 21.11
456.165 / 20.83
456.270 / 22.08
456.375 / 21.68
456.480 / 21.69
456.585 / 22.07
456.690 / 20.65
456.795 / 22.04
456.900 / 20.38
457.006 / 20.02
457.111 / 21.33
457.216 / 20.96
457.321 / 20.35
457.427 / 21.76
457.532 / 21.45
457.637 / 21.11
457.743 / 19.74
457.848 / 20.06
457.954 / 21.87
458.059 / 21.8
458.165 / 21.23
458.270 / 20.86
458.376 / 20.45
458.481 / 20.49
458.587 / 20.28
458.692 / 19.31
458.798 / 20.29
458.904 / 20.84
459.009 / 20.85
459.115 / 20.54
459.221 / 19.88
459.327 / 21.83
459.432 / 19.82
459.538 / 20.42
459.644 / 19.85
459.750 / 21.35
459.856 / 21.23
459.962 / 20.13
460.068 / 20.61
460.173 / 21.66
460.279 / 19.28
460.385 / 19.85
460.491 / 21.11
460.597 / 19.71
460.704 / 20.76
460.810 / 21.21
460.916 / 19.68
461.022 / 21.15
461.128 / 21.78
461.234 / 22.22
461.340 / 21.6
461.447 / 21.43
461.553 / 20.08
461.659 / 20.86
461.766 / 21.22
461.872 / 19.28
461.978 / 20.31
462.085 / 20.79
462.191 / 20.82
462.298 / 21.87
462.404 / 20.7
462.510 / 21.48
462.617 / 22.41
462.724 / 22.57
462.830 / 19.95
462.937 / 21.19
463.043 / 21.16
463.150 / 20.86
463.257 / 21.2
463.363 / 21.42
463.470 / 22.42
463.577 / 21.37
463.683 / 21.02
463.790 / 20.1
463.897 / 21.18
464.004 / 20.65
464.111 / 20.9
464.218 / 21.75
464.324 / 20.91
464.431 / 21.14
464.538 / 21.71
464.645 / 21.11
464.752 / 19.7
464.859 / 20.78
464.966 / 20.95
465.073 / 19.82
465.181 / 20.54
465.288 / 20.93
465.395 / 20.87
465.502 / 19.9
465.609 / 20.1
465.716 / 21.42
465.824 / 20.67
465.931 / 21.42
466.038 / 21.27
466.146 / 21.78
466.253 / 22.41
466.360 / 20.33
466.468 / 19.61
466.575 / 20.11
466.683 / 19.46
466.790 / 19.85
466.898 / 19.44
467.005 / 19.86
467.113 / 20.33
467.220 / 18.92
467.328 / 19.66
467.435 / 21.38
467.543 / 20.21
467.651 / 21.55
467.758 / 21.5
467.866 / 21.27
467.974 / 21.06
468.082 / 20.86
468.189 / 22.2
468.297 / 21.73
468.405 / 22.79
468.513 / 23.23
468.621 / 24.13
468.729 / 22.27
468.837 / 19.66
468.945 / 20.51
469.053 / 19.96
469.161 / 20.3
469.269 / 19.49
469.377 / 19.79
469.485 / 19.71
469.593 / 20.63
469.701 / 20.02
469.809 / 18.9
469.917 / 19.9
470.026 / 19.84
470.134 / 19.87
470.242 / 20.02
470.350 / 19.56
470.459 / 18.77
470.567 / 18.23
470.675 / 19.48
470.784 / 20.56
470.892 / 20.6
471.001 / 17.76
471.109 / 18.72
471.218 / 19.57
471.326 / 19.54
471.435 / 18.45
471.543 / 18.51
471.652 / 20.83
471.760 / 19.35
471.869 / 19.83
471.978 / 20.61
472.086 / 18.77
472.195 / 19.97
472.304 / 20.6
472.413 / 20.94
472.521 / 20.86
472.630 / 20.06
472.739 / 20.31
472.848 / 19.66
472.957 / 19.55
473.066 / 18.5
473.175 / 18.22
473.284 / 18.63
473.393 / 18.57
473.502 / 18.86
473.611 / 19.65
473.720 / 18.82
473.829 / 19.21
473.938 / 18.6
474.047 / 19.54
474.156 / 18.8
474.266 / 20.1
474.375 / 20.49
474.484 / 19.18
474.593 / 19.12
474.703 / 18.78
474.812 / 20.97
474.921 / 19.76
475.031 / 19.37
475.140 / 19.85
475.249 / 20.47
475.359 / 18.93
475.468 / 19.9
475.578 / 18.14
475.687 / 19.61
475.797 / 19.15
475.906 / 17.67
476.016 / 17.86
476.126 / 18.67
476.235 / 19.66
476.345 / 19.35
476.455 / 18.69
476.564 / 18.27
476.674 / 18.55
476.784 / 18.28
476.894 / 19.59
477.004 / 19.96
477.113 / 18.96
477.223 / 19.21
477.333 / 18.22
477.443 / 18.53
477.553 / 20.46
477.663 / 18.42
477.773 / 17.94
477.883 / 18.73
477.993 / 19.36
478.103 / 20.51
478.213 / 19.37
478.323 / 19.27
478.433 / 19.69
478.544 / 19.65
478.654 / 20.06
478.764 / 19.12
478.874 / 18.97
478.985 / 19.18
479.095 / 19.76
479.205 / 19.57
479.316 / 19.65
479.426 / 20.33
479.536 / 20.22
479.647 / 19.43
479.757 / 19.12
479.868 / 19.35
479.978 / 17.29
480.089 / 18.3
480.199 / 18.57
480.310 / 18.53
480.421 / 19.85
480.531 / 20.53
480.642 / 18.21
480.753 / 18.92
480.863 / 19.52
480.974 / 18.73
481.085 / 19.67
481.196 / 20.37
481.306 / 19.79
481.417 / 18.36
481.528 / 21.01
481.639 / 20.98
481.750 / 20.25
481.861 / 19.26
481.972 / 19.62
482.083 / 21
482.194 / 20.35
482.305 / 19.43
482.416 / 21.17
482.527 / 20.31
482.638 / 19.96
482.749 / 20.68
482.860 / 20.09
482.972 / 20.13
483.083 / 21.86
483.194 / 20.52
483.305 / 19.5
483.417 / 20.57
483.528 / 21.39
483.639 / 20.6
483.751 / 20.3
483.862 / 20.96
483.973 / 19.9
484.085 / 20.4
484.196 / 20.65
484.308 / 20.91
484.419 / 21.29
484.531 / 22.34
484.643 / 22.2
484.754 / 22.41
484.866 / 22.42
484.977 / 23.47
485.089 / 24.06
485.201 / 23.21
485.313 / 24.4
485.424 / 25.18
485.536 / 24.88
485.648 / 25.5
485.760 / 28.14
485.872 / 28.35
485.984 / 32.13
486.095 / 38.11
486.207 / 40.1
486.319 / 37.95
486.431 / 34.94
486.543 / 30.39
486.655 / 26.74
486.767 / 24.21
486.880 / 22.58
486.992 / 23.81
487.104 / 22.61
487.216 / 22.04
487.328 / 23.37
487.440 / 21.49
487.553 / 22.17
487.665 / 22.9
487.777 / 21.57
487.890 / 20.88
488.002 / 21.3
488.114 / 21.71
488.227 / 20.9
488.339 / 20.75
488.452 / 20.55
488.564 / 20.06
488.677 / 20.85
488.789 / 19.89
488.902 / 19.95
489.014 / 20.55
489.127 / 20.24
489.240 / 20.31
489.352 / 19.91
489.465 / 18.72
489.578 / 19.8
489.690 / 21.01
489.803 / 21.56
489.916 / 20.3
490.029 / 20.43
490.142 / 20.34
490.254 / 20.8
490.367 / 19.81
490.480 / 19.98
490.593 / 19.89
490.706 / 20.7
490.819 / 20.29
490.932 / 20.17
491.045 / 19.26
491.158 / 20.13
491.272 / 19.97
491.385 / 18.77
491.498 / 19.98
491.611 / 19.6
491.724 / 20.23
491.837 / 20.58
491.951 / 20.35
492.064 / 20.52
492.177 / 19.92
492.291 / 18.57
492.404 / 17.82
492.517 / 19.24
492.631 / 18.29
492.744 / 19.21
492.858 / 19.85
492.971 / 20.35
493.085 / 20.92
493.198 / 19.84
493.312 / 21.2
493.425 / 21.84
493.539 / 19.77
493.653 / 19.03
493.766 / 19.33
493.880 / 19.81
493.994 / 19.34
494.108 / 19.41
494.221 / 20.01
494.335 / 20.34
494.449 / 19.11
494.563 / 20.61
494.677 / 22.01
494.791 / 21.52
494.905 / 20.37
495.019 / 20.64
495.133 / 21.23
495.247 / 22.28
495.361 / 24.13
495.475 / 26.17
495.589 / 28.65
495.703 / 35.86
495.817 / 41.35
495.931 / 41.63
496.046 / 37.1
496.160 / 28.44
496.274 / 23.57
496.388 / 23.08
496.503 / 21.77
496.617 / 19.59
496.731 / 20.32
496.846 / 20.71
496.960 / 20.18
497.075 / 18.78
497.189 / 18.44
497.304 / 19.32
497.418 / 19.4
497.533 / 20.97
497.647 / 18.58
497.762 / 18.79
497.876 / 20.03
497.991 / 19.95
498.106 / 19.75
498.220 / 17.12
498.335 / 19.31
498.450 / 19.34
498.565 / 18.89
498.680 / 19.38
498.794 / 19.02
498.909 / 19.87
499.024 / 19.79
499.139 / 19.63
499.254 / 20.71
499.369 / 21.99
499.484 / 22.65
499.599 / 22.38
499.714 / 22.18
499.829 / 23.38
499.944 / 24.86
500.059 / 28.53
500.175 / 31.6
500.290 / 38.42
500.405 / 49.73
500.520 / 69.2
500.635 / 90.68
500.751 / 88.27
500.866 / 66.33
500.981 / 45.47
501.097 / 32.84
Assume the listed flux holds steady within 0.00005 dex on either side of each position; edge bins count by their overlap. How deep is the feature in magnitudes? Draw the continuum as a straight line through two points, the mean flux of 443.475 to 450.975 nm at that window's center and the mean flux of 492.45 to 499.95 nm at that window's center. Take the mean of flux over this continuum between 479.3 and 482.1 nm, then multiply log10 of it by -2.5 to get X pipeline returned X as 0.094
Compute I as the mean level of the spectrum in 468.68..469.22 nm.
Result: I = 20.5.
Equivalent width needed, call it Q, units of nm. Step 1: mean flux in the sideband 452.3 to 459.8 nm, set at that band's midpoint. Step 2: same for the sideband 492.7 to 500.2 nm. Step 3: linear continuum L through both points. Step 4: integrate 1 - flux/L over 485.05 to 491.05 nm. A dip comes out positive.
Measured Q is -0.42 nm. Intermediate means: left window 20.7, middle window 23.4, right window 22.2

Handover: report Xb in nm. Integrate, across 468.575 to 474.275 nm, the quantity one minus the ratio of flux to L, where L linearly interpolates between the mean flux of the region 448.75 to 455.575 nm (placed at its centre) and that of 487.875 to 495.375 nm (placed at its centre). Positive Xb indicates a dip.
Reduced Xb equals 0.219 nm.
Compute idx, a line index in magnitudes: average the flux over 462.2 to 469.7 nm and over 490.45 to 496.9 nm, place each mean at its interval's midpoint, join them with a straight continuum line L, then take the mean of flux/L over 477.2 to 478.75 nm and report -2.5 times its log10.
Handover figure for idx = 0.12 mag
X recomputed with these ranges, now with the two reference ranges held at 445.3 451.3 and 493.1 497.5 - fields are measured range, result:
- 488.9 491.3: 0.13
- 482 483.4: 0.10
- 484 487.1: -0.17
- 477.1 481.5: 0.15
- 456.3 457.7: -0.02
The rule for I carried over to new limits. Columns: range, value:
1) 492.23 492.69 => 18.5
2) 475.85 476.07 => 17.8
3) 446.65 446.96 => 19.3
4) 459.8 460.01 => 20.7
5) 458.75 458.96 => 20.6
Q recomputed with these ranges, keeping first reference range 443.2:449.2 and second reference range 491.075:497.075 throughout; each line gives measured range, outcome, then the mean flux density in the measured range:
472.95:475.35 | 0.21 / 19.3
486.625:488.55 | -0.03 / 22.2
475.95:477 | 0.12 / 18.8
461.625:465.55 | -0.07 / 21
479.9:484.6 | 0.33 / 20.1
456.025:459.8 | -0.11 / 20.9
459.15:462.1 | -0.04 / 20.7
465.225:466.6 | -0.01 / 20.9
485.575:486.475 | -0.46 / 33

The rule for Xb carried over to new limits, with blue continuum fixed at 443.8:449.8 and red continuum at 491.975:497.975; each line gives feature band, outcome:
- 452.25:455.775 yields -0.09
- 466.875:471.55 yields 0.12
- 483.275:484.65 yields 0.05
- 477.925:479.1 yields 0.10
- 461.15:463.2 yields -0.06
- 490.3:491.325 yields 0.09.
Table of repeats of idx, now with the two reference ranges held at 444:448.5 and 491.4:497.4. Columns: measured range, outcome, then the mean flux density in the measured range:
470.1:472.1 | 0.081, 19.4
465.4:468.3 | 0.003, 20.7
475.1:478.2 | 0.118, 19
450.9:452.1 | -0.069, 21.2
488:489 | 0.061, 20.6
